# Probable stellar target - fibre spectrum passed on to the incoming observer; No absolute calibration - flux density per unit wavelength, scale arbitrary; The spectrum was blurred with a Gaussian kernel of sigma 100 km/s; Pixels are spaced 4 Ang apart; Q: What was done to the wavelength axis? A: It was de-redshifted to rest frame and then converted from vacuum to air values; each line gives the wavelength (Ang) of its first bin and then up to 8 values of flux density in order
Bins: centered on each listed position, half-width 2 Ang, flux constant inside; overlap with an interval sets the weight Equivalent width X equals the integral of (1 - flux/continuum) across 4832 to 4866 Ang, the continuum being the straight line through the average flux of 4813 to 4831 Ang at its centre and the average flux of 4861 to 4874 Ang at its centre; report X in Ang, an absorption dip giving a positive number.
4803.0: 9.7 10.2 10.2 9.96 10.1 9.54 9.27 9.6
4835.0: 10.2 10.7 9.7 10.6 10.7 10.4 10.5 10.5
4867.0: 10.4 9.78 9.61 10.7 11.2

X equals -1.4 Ang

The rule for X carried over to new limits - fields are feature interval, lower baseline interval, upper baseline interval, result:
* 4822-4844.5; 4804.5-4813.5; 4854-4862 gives 1.00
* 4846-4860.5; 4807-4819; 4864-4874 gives -0.66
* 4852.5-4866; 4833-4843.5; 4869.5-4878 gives -0.64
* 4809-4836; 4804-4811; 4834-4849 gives 1.01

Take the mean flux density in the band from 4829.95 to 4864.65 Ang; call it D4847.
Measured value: 10.3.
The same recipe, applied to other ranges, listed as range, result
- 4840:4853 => 10.4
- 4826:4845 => 9.93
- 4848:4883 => 10.4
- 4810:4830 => 9.78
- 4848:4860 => 10.5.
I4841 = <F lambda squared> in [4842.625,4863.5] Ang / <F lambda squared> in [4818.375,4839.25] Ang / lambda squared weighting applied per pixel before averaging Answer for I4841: 1.07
